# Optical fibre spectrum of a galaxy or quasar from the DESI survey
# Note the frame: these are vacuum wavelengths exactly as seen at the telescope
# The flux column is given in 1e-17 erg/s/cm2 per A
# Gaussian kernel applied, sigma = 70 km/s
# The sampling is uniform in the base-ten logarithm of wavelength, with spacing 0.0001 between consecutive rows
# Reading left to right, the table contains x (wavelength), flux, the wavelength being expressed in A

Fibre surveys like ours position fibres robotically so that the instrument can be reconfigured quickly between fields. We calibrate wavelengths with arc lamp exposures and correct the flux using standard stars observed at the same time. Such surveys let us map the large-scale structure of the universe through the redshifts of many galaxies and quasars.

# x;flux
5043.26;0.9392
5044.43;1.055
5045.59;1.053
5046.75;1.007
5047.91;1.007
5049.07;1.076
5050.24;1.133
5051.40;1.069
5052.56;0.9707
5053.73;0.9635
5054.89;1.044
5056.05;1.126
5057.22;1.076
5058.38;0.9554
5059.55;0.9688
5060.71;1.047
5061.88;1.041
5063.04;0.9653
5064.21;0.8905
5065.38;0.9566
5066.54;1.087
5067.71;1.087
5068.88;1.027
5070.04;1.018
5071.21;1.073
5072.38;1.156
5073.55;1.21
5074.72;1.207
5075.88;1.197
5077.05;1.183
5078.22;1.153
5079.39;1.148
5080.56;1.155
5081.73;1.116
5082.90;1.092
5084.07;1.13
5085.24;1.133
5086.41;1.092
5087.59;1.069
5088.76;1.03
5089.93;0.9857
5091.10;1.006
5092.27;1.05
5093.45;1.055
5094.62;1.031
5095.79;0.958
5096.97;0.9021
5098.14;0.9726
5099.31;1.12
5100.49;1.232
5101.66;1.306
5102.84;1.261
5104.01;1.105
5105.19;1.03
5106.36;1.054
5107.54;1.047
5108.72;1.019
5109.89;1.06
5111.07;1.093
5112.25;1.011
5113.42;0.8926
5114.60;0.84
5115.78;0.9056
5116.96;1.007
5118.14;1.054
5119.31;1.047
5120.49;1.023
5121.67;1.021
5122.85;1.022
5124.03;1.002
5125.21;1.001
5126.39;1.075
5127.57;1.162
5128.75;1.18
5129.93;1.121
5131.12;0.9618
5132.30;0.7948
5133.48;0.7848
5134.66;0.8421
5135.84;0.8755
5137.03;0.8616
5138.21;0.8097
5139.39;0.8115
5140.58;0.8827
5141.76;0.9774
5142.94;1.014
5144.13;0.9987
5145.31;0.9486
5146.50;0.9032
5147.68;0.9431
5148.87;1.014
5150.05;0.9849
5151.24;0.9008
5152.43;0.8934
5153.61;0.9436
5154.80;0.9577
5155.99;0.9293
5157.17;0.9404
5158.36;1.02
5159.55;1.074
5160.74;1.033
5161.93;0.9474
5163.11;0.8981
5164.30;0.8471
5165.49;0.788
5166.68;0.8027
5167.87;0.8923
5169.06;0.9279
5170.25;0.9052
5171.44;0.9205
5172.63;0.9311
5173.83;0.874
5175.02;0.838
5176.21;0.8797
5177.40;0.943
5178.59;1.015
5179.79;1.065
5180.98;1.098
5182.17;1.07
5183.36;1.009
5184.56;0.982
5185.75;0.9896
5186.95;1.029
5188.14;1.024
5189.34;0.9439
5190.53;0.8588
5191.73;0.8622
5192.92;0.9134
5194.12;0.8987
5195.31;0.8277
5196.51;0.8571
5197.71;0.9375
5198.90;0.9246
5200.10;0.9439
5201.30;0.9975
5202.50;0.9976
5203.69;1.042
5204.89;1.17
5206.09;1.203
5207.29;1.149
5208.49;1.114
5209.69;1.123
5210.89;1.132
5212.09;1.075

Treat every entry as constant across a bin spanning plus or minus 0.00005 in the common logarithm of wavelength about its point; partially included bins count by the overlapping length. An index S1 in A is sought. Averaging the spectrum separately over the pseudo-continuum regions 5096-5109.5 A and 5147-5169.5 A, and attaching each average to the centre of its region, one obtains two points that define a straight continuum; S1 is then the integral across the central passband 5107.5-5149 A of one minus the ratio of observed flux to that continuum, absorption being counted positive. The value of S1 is 2.0 A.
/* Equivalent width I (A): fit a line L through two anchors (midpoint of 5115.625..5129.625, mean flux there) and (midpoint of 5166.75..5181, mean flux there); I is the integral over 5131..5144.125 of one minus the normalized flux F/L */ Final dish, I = 1.8 A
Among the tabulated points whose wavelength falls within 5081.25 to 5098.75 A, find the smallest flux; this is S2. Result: 0.9021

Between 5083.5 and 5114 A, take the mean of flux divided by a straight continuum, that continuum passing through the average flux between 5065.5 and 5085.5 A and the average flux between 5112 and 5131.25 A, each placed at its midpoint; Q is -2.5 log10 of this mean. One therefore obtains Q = 0.009 mag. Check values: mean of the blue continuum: 1.12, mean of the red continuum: 1.02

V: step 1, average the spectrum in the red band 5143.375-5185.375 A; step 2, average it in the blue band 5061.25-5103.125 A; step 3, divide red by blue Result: 0.9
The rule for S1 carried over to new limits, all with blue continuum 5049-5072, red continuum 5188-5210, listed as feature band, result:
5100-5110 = -1.1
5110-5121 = 0.2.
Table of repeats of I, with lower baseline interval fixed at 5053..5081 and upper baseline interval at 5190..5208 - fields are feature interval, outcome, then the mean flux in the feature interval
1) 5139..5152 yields 0.87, 0.945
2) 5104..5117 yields 0.48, 1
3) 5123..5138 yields 0.81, 0.969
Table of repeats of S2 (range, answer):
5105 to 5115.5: 0.84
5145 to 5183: 0.788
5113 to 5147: 0.7848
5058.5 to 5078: 0.8905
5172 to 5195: 0.838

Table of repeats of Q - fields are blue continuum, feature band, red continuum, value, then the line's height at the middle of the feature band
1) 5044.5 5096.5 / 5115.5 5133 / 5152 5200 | -0.03 mag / 0.999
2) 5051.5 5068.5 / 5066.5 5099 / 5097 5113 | -0.03 mag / 1.05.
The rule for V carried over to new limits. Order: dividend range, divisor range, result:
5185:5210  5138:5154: 1.06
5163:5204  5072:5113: 0.85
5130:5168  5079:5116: 0.87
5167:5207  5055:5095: 0.90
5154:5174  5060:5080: 0.85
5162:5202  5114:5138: 0.95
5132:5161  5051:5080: 0.87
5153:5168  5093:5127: 0.89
